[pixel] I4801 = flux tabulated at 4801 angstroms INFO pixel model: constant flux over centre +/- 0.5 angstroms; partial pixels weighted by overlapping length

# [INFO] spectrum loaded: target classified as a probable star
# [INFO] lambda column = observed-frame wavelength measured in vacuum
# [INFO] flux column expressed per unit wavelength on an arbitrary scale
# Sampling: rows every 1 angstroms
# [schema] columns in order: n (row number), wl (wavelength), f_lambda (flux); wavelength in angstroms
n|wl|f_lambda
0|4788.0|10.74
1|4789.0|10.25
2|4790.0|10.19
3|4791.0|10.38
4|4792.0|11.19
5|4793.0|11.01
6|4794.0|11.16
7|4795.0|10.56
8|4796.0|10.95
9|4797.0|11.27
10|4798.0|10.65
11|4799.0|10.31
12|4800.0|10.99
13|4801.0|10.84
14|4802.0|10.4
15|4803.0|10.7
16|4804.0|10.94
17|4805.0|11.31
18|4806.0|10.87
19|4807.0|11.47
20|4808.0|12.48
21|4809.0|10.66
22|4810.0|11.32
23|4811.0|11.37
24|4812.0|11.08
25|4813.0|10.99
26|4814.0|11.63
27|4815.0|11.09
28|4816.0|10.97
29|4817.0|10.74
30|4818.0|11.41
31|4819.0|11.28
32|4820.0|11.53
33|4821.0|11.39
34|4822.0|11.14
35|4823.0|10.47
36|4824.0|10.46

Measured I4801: 10.84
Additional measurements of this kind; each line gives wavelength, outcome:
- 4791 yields 10.38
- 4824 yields 10.46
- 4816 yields 10.97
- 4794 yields 11.16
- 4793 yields 11.01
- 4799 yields 10.31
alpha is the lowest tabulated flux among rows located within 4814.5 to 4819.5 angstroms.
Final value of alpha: 10.74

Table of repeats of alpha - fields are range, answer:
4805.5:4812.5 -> 10.66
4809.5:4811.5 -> 11.32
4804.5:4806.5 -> 10.87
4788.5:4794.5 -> 10.19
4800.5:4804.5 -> 10.4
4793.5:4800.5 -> 10.31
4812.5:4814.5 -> 10.99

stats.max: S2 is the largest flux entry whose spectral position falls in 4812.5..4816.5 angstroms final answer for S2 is 11.63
